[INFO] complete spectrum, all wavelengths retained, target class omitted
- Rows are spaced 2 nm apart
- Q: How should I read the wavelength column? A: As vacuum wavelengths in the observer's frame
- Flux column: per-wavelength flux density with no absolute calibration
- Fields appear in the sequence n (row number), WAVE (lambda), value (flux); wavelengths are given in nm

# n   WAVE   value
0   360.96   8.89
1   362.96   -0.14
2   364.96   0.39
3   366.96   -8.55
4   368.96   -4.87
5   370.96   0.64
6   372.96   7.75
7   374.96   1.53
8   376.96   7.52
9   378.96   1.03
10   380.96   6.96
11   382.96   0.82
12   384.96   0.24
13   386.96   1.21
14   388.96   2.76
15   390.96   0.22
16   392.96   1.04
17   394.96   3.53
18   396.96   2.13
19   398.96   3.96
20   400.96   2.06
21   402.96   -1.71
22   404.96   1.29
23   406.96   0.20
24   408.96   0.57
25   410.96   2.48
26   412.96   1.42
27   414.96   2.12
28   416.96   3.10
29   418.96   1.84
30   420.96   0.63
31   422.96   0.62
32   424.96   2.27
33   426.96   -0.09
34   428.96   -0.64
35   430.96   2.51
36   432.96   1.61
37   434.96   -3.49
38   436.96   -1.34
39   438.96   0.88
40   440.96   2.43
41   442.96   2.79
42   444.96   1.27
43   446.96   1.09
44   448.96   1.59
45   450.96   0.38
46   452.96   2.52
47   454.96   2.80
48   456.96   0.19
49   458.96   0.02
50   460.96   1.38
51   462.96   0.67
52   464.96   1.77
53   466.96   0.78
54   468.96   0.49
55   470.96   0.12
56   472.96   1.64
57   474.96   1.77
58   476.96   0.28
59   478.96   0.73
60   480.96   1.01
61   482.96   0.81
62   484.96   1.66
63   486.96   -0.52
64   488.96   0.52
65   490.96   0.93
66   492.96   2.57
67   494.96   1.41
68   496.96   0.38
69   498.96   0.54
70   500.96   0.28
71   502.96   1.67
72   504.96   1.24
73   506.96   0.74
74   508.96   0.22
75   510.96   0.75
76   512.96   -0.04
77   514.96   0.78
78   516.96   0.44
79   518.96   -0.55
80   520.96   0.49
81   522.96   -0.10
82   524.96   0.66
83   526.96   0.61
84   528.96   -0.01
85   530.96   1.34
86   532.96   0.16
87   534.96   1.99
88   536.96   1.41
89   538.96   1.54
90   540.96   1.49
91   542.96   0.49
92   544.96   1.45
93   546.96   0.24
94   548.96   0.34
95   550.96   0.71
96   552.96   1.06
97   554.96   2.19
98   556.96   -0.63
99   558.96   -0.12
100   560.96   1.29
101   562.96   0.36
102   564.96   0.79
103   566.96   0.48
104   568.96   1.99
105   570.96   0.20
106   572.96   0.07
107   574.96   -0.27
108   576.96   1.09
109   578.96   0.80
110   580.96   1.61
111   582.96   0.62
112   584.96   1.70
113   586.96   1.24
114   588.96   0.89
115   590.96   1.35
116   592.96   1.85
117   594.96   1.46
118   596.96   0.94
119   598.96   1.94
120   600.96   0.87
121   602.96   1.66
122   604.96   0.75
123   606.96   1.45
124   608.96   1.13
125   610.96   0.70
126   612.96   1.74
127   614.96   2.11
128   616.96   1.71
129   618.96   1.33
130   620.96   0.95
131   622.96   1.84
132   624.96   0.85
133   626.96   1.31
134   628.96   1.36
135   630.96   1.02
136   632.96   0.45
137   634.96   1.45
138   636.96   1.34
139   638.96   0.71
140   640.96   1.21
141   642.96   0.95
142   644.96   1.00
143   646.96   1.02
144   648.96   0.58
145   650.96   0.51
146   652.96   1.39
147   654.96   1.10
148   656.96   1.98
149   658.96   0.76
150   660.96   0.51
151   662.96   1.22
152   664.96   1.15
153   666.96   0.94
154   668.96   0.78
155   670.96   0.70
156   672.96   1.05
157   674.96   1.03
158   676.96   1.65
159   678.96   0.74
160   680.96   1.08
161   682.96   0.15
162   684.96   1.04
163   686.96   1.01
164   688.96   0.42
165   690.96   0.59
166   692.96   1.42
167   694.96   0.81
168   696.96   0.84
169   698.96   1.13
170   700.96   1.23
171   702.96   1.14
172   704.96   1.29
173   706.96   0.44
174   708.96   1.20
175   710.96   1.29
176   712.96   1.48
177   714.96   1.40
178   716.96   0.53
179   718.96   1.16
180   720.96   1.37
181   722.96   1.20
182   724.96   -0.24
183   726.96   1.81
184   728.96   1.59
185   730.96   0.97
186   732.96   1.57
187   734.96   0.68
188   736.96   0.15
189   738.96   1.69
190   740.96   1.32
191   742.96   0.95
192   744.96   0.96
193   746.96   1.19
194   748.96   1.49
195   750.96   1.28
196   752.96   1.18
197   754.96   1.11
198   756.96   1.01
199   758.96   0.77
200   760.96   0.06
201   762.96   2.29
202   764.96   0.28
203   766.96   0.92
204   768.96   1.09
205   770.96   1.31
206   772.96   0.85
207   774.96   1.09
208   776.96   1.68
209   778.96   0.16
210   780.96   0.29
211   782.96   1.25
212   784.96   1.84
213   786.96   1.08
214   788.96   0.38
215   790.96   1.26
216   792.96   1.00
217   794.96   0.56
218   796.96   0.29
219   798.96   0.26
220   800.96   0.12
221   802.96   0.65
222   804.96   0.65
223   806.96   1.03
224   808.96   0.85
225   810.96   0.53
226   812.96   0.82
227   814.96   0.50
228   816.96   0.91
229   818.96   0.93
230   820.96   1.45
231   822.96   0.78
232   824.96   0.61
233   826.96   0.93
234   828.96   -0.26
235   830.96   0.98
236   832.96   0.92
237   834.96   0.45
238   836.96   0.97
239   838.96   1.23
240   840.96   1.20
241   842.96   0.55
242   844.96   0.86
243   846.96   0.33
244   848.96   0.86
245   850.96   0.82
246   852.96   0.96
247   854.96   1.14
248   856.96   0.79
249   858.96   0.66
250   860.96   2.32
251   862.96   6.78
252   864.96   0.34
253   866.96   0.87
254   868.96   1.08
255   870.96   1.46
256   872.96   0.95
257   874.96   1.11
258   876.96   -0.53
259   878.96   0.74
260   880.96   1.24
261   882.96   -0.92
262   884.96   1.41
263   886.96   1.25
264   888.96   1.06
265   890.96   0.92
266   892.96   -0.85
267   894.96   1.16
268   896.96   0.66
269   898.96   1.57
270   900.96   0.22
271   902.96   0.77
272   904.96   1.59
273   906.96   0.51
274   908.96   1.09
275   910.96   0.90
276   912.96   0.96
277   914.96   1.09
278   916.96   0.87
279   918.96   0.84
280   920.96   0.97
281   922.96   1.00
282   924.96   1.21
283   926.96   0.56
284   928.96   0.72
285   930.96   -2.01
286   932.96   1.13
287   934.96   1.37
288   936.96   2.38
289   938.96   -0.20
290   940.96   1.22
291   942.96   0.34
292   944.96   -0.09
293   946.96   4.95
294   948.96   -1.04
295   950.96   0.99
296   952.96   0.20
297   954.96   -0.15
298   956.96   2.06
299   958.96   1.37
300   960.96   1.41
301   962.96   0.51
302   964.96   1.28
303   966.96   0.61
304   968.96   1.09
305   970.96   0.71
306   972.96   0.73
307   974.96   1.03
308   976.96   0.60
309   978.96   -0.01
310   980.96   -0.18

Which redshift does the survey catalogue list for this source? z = 1.313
